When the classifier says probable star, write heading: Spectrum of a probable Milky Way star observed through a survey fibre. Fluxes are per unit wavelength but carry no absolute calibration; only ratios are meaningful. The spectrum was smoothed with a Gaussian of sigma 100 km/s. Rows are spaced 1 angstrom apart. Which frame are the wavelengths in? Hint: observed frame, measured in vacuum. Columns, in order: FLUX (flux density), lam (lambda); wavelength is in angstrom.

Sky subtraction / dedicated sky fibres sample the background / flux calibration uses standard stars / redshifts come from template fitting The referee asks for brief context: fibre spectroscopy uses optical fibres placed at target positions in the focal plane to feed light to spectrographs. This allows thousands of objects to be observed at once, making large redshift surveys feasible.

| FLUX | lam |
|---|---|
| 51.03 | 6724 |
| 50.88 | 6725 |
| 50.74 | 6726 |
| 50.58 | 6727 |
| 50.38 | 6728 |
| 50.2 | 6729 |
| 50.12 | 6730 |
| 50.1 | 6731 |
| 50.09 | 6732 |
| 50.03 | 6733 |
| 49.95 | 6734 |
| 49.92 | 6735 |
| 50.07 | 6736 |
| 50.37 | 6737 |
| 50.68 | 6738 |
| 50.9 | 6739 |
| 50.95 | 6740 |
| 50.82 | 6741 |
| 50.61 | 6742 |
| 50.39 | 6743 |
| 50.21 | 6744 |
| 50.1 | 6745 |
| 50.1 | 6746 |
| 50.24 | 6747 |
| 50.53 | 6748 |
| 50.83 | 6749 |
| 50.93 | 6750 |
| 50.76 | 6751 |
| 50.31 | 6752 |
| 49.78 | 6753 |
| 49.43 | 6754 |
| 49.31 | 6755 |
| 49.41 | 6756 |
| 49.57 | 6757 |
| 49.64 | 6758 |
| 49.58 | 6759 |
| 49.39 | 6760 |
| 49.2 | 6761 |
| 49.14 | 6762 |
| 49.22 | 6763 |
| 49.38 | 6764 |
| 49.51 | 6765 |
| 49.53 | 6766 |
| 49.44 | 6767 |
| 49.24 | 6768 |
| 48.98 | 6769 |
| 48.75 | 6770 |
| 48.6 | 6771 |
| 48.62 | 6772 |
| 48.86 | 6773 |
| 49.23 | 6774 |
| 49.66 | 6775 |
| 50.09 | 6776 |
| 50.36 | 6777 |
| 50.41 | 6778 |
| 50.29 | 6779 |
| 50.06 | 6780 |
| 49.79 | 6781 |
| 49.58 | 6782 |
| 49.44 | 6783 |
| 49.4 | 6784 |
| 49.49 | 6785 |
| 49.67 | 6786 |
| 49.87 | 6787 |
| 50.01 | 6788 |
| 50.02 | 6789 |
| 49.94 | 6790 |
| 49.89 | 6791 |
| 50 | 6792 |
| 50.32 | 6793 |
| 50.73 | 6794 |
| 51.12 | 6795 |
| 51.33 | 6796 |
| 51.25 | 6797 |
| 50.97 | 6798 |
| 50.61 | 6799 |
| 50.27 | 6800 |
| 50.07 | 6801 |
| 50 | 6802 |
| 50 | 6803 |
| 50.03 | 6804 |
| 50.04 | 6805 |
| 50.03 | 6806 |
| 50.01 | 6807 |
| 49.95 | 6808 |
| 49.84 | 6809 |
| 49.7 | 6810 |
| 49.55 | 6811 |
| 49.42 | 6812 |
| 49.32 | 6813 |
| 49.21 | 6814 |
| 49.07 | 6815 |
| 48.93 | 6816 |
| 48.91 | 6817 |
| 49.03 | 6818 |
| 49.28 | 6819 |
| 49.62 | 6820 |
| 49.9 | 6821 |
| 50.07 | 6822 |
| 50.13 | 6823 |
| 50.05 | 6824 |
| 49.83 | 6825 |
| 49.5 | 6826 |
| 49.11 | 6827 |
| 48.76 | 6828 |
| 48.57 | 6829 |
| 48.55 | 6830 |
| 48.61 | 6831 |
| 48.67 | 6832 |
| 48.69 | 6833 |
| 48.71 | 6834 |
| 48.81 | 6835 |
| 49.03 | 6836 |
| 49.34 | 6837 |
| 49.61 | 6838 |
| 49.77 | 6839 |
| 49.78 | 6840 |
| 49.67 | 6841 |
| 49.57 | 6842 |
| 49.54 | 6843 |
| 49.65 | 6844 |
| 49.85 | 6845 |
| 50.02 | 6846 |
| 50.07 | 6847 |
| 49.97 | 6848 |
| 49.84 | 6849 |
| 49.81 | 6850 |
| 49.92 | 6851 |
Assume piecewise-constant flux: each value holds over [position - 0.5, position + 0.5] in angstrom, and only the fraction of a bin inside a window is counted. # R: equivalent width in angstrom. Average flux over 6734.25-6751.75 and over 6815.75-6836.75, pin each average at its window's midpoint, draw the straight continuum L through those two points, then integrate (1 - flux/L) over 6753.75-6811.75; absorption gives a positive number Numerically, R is 0.08 angstrom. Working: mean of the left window 50.5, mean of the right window 49.2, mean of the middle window 49.8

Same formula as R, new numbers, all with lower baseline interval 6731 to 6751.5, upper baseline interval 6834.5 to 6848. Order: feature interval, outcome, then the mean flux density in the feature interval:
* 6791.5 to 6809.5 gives -0.2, 50.4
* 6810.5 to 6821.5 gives 0.1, 49.3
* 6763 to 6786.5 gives 0.3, 49.5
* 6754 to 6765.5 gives 0.2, 49.4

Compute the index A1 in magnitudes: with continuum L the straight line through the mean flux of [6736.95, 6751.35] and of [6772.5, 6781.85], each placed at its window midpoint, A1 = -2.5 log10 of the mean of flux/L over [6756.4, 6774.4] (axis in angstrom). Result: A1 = 0.02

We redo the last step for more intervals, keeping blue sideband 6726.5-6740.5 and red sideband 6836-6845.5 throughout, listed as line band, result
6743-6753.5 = 0.00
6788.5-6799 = -0.01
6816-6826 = 0.00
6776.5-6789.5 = 0.00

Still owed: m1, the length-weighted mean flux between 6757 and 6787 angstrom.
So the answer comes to 49.5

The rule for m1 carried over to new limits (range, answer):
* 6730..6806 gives 50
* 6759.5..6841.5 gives 49.6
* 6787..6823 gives 50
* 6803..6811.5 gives 49.9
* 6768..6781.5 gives 49.5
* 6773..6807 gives 50.1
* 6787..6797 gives 50.4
